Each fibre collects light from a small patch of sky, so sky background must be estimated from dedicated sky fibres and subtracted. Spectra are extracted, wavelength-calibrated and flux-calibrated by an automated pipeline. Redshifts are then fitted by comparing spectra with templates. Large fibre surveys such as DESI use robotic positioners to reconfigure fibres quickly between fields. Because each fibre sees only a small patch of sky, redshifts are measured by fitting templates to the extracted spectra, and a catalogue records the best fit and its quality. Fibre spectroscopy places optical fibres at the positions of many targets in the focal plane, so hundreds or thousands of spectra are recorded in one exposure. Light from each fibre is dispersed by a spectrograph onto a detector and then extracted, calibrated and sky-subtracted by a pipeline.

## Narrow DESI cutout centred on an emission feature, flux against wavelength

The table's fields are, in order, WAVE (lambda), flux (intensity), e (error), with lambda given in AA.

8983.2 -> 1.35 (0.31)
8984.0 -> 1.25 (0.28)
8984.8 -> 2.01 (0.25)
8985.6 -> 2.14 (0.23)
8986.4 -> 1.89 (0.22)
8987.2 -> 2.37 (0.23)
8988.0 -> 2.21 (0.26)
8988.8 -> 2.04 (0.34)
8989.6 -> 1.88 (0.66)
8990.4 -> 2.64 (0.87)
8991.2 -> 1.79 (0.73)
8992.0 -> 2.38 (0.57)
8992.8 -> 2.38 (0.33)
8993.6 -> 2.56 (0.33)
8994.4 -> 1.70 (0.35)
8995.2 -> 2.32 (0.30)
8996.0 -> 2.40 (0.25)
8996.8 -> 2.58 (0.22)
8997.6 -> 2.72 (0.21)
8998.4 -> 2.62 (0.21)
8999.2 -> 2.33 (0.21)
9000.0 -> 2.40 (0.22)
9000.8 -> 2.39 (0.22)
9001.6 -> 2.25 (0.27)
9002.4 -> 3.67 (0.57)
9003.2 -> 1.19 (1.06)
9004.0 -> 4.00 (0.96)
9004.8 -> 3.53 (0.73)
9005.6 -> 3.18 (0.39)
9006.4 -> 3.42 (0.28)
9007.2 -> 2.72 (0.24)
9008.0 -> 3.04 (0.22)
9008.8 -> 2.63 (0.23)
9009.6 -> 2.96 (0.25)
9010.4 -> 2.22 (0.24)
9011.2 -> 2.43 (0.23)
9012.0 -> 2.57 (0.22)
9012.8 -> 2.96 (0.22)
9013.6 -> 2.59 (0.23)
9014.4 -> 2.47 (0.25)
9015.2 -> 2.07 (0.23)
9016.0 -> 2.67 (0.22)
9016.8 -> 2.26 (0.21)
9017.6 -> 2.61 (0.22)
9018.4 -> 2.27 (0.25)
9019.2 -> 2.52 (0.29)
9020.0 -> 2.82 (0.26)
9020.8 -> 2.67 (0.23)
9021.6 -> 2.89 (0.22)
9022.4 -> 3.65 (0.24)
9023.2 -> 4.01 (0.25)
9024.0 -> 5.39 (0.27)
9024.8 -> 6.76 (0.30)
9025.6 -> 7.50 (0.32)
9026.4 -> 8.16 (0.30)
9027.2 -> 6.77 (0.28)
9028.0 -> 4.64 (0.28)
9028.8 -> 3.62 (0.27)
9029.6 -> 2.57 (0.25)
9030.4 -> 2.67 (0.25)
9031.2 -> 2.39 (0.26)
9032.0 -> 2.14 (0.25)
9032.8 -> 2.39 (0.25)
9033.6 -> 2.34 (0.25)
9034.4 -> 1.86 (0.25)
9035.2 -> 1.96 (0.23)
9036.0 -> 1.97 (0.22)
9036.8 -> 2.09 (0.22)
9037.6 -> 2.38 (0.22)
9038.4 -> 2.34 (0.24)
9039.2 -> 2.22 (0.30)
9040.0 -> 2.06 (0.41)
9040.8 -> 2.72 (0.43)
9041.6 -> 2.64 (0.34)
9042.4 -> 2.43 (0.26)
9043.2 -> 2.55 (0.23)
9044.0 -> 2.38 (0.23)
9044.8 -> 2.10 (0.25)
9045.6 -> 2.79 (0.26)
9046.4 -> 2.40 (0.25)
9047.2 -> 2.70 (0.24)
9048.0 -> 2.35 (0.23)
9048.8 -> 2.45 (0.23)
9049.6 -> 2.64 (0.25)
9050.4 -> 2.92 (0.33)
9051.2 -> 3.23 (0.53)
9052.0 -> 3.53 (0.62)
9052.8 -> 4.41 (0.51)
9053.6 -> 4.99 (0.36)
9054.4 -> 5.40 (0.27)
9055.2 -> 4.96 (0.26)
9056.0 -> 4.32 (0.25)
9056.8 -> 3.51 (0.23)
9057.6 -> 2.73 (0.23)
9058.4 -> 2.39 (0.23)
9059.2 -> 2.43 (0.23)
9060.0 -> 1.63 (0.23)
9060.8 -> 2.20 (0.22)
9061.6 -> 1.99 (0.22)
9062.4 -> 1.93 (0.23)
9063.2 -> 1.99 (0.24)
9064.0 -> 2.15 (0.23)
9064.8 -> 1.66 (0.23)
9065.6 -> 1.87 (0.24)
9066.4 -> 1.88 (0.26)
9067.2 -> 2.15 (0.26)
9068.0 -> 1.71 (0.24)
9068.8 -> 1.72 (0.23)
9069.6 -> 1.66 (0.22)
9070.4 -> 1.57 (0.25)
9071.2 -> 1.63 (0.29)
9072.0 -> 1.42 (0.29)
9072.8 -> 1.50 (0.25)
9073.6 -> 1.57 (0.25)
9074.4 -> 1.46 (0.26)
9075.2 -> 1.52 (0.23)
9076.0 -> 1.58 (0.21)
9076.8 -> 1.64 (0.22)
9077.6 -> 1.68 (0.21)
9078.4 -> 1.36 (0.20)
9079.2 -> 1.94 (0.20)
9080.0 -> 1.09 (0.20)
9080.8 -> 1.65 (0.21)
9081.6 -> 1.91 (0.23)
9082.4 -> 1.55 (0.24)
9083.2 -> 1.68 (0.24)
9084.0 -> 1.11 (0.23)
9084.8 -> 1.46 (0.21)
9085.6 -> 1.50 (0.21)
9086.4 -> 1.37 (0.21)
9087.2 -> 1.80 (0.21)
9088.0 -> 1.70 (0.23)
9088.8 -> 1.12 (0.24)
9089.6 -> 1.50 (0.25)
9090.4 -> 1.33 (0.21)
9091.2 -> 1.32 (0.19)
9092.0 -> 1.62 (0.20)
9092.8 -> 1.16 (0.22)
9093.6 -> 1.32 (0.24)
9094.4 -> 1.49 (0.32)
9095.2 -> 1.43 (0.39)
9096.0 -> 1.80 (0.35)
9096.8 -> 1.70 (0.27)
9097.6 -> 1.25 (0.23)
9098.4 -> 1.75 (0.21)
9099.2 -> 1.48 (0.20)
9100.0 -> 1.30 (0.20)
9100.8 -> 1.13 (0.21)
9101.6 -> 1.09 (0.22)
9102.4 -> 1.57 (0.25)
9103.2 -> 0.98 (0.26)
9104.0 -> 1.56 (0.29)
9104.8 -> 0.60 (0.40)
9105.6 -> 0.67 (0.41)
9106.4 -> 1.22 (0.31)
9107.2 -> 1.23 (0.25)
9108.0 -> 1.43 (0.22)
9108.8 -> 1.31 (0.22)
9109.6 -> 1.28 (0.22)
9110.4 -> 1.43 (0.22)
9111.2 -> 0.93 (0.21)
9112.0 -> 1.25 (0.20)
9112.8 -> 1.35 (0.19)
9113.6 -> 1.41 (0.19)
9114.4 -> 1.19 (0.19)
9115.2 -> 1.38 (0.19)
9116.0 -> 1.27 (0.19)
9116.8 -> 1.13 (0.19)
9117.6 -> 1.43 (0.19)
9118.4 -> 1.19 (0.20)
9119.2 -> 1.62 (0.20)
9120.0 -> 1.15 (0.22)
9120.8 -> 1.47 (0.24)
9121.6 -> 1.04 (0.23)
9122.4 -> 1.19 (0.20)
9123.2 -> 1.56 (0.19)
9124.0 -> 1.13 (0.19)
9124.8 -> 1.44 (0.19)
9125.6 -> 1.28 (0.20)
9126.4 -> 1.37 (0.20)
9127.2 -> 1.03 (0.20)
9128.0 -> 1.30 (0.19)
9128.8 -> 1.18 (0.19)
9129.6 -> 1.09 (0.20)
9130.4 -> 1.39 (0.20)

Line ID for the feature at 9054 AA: [N II] 6583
